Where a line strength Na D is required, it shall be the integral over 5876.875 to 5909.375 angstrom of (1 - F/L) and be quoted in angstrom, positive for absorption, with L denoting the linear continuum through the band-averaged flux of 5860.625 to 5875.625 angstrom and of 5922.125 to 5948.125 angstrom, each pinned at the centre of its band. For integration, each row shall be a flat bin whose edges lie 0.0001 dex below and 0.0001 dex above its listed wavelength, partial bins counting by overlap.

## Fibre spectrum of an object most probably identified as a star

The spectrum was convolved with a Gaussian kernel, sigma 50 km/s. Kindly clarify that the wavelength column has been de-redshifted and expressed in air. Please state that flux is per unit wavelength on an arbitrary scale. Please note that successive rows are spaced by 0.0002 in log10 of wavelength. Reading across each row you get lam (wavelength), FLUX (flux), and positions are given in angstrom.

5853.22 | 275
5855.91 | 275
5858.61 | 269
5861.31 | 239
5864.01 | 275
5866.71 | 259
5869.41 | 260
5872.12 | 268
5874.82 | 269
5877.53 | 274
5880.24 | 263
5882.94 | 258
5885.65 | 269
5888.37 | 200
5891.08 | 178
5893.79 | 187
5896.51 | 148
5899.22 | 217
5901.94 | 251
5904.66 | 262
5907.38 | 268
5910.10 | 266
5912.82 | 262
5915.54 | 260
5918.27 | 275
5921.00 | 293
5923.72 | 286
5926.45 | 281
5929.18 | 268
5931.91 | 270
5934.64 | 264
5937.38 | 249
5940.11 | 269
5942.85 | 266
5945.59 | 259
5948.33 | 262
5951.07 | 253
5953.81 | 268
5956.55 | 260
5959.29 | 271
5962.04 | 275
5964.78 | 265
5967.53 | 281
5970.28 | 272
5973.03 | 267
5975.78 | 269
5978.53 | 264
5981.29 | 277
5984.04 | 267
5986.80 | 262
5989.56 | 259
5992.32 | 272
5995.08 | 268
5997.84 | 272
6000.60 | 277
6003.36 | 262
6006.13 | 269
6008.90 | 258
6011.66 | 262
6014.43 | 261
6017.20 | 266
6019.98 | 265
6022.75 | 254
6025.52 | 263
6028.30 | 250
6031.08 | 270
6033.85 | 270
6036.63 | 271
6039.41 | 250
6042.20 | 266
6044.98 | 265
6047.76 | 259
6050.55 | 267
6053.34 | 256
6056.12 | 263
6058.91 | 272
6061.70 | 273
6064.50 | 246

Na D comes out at 4.1 angstrom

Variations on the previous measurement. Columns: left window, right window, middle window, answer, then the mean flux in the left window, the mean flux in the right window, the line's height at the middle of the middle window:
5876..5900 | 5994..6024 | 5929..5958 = -2.5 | 222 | 265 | 242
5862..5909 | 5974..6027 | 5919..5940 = -1.9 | 242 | 266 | 251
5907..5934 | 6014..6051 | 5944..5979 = 0.3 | 273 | 263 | 269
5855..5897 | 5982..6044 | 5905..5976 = -4.0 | 245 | 264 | 254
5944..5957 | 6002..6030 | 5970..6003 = -1.0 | 261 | 261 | 261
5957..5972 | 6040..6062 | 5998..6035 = 0.5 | 272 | 264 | 267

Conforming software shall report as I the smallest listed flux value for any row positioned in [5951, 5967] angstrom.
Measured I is 253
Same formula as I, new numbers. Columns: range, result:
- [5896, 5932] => 148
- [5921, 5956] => 249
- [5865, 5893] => 178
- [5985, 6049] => 250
